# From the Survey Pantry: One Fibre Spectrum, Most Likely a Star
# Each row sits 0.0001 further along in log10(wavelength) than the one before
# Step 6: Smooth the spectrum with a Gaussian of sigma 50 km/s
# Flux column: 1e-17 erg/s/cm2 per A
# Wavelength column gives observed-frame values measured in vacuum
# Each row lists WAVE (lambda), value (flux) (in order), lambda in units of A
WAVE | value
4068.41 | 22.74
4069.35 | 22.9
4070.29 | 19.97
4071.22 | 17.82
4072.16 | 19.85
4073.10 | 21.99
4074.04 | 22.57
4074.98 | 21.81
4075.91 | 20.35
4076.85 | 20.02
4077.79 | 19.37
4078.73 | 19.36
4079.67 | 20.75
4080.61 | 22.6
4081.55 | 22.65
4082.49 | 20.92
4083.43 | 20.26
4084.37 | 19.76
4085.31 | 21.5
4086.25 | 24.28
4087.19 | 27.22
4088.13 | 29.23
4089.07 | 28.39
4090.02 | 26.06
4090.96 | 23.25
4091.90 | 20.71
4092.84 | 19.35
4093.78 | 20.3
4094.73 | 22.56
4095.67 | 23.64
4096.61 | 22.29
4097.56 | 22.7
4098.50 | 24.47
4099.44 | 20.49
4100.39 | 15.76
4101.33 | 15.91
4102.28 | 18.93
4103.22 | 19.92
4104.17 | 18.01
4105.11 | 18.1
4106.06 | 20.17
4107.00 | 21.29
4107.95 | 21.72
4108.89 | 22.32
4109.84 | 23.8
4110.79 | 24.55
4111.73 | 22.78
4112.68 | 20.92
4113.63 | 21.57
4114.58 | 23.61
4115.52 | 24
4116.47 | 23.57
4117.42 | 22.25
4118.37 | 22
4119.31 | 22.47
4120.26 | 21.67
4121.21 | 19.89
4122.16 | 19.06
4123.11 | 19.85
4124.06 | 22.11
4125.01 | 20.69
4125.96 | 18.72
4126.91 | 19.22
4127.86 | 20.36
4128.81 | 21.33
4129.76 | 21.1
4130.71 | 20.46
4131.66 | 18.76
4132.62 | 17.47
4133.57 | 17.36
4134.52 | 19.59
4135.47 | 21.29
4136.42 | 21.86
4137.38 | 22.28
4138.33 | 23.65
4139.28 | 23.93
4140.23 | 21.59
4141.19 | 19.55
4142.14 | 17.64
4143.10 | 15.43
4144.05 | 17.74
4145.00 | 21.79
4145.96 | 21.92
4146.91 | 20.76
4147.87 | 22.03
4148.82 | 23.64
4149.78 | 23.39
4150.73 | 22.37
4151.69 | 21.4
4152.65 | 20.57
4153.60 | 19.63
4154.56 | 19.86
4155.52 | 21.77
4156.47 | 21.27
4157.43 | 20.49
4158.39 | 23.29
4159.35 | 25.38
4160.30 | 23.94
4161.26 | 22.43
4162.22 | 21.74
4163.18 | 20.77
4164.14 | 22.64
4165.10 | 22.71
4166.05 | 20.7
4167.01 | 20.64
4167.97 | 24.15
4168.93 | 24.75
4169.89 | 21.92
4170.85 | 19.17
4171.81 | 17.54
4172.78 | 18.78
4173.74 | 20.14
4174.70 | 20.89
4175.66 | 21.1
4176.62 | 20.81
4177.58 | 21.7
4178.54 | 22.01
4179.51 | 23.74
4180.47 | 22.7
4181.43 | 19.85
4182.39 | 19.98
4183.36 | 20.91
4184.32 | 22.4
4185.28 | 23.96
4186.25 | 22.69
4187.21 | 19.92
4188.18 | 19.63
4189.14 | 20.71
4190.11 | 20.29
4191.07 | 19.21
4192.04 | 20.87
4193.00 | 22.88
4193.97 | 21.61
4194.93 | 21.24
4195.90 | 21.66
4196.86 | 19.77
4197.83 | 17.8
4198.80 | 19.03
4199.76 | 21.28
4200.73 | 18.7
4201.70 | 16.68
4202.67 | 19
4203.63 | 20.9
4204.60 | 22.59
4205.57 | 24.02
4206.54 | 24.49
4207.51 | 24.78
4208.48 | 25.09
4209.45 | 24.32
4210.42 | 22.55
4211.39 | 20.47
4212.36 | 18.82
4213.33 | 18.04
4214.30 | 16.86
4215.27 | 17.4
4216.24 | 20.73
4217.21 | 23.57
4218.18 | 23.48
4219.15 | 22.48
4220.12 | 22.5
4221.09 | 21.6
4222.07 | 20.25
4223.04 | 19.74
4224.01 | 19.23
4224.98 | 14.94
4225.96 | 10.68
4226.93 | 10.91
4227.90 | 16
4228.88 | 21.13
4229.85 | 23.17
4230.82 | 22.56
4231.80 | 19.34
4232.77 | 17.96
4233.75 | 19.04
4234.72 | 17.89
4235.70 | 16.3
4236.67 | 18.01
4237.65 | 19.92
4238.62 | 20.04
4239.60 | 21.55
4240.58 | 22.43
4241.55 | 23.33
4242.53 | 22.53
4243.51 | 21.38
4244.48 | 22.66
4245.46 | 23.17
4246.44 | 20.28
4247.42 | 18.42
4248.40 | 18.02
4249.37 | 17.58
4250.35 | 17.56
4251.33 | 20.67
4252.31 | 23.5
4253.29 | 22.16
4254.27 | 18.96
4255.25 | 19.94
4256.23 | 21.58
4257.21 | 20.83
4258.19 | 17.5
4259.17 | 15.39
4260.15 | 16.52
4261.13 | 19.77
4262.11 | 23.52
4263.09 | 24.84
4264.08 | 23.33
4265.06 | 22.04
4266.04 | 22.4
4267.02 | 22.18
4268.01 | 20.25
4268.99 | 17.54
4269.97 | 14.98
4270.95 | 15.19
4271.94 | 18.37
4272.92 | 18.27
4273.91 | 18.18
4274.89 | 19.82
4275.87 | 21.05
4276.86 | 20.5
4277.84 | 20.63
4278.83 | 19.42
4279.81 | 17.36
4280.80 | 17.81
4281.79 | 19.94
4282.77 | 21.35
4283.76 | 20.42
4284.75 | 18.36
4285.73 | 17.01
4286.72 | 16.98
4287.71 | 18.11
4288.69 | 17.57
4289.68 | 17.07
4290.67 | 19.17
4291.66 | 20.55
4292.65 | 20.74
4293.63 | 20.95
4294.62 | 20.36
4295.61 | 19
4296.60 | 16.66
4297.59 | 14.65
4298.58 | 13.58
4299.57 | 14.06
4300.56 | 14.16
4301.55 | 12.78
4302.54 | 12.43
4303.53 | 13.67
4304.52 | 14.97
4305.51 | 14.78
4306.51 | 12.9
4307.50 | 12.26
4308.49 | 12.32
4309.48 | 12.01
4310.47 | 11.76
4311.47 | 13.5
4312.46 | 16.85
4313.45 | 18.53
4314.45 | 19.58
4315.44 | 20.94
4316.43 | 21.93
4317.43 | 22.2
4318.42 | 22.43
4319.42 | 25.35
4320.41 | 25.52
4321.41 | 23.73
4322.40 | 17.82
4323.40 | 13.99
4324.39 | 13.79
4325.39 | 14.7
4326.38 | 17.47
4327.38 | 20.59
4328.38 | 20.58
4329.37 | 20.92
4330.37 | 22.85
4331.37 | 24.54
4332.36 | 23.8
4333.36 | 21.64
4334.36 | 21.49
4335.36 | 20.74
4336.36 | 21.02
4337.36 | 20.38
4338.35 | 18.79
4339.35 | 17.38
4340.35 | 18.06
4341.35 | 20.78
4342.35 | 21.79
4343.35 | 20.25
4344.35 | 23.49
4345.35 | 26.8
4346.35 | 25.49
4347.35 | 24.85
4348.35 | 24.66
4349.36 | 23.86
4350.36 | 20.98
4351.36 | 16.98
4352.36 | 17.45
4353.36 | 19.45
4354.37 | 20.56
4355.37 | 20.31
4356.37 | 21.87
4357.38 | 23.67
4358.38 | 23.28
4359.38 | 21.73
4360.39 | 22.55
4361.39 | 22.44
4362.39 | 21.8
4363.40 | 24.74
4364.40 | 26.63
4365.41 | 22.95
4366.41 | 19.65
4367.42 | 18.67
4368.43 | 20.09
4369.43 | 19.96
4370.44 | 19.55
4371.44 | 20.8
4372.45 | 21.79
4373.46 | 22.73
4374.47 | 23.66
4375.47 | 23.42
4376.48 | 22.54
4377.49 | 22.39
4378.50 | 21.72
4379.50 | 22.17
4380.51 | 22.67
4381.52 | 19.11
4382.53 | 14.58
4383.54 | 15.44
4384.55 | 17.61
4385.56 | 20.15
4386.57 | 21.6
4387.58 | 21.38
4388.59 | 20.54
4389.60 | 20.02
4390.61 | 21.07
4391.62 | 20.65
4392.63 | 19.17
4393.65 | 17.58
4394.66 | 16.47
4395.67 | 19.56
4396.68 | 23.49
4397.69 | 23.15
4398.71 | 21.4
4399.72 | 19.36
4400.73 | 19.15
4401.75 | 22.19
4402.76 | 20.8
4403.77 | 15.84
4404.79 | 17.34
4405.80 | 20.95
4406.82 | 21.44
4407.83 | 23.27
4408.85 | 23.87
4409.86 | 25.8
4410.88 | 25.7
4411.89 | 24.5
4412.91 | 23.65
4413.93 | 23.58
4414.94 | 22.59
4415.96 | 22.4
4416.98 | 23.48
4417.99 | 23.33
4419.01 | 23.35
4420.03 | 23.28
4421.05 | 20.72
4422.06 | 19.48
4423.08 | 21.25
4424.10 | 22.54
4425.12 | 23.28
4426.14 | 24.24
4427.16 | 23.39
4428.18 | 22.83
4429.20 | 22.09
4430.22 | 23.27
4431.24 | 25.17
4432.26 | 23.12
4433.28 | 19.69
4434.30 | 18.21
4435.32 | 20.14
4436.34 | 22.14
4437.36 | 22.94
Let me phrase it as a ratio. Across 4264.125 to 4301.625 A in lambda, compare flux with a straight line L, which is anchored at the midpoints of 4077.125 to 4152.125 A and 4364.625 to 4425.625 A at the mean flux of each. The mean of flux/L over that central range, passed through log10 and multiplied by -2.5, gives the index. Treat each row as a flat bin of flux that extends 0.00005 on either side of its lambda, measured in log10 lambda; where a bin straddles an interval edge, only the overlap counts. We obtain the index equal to 0.15 mag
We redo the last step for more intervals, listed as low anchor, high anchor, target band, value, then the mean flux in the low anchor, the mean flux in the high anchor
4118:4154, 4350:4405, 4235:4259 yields 0.022 mag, 20.6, 20.7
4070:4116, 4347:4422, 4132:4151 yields 0.044 mag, 21.6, 21.4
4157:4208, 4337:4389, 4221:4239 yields 0.168 mag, 21.3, 21.3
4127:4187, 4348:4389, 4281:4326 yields 0.215 mag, 21.2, 21.2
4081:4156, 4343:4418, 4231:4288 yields 0.088 mag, 21.3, 21.5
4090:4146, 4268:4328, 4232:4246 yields -0.095 mag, 20.9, 17.7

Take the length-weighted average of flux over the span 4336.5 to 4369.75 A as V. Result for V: 21.6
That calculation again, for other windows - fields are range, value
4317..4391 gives 21.1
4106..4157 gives 21.1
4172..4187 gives 21.3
